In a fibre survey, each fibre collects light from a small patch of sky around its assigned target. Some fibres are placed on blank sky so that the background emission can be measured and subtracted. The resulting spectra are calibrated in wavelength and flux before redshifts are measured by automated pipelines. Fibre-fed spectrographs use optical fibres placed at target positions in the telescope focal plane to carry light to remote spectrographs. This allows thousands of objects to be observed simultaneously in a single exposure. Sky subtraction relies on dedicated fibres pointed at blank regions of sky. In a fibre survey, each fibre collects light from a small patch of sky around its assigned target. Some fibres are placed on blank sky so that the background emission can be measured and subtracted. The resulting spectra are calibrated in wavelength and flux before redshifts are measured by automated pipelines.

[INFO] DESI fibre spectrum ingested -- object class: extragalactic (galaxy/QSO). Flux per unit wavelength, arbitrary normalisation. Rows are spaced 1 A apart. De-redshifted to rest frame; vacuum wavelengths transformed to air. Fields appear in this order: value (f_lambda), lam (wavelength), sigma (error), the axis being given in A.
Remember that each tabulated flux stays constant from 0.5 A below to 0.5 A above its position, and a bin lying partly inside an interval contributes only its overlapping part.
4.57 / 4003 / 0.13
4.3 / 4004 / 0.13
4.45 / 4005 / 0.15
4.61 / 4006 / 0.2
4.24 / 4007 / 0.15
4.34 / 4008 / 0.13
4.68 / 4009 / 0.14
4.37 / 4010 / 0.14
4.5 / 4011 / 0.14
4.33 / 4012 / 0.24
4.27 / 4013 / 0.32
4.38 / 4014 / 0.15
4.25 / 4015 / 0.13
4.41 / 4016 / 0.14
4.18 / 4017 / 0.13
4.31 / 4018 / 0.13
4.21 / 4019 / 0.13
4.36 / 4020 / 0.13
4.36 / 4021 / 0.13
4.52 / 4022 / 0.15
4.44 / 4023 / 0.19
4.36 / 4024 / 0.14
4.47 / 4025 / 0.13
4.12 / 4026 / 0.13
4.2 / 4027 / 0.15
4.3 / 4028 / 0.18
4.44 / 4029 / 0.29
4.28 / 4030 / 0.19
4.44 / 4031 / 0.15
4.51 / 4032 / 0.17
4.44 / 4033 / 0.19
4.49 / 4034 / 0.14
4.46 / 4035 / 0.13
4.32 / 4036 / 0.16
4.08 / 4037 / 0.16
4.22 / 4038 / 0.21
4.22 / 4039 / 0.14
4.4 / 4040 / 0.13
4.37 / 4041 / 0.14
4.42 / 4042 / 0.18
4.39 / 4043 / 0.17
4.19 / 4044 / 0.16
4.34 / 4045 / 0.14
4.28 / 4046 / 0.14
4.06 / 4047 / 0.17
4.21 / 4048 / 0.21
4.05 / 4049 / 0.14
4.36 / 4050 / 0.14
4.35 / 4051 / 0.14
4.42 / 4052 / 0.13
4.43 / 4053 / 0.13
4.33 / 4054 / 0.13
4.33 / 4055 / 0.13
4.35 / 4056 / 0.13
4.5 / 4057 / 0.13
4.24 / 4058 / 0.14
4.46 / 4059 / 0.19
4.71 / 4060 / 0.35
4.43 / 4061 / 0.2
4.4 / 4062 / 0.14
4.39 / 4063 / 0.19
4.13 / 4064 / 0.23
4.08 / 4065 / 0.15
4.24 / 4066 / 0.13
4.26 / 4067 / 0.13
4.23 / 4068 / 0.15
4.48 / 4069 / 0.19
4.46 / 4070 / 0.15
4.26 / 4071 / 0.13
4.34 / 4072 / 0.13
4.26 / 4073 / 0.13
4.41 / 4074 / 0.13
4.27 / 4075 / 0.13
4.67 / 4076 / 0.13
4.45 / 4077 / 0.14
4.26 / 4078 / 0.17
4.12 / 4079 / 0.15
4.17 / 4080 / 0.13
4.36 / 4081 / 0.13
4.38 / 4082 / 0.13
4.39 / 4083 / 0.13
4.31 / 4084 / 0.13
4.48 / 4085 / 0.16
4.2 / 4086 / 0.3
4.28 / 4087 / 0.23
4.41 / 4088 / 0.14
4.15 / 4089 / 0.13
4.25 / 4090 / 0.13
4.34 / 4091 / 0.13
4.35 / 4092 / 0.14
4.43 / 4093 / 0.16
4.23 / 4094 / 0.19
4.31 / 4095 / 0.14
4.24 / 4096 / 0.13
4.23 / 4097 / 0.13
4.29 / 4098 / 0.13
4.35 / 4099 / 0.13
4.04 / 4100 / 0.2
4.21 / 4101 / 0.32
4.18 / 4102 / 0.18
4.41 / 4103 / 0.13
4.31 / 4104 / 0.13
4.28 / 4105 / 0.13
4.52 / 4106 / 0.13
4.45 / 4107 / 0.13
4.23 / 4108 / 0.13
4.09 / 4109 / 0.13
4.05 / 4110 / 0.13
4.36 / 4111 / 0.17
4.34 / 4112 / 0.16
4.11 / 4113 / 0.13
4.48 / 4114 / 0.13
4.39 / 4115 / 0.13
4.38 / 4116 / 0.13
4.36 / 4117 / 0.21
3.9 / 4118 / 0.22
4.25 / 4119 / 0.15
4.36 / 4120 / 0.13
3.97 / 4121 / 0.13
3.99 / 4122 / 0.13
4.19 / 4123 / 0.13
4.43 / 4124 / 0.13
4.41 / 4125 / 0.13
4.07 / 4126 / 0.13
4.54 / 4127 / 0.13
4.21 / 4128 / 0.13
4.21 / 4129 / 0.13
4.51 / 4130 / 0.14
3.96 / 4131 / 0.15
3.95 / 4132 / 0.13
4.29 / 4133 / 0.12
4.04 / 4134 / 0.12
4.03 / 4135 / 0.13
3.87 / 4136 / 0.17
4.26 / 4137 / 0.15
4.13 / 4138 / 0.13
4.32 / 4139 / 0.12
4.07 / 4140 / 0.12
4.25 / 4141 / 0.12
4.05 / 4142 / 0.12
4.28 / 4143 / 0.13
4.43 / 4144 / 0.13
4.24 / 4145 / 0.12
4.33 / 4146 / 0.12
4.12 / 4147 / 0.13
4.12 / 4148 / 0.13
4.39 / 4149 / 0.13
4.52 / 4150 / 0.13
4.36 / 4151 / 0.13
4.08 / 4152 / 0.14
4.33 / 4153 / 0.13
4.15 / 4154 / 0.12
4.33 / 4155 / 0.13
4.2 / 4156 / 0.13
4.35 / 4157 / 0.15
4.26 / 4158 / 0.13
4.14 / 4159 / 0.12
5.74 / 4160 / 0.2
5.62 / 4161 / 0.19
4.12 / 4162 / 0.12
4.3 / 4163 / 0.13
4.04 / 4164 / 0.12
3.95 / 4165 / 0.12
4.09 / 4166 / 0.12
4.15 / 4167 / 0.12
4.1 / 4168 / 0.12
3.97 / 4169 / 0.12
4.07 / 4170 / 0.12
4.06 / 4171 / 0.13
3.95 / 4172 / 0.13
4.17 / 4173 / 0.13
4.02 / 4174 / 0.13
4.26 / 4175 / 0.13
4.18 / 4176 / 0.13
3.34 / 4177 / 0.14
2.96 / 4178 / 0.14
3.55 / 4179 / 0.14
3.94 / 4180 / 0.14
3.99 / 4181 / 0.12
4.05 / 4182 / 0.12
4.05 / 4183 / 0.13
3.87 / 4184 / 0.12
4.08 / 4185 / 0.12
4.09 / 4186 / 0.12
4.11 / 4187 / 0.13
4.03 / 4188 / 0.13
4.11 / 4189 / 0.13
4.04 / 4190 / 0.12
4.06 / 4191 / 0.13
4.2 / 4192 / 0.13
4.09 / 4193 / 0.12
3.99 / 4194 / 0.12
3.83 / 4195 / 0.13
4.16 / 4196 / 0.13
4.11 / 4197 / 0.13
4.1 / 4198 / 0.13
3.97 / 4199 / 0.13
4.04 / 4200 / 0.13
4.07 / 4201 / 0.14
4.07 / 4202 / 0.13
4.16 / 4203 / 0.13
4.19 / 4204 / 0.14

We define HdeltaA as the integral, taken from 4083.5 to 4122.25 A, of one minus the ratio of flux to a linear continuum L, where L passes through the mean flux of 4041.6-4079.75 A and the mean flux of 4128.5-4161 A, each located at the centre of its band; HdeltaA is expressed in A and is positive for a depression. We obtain 0.30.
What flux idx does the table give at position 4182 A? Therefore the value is 4.05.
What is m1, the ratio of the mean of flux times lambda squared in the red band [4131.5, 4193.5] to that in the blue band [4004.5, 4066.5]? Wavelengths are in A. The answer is 1.02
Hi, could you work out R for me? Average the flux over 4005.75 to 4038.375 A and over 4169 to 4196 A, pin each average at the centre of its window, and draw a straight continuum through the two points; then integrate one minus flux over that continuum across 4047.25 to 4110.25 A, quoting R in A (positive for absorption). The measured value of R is -1.4 A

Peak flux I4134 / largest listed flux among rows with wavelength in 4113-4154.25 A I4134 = 4.54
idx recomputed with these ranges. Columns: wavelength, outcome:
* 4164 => 4.04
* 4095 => 4.31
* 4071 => 4.26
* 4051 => 4.35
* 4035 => 4.46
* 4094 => 4.23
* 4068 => 4.23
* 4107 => 4.45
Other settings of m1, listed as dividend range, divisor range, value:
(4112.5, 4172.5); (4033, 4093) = 1.02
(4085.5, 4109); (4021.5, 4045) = 1.02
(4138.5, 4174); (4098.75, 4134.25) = 1.03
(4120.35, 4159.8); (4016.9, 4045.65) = 1.03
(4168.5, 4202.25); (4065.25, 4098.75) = 0.97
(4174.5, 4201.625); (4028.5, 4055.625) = 0.99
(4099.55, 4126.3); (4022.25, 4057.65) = 1.02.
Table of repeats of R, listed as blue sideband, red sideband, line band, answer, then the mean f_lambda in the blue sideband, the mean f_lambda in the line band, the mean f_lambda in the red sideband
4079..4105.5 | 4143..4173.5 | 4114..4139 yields 0.49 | 4.29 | 4.2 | 4.29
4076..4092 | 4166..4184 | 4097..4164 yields -2.61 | 4.32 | 4.28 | 3.93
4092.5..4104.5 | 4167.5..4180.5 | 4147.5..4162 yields -1.72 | 4.27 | 4.46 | 3.89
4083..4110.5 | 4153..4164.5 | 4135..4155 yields 0.93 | 4.28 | 4.22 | 4.47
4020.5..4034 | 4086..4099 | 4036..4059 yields 0.27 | 4.38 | 4.3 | 4.29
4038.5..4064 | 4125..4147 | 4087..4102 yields -0.01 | 4.34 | 4.27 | 4.2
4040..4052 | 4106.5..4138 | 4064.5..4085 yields -0.31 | 4.29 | 4.32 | 4.21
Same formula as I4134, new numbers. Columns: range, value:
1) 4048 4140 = 4.71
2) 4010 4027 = 4.52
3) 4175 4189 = 4.26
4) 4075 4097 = 4.67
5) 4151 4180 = 5.74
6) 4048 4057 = 4.5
